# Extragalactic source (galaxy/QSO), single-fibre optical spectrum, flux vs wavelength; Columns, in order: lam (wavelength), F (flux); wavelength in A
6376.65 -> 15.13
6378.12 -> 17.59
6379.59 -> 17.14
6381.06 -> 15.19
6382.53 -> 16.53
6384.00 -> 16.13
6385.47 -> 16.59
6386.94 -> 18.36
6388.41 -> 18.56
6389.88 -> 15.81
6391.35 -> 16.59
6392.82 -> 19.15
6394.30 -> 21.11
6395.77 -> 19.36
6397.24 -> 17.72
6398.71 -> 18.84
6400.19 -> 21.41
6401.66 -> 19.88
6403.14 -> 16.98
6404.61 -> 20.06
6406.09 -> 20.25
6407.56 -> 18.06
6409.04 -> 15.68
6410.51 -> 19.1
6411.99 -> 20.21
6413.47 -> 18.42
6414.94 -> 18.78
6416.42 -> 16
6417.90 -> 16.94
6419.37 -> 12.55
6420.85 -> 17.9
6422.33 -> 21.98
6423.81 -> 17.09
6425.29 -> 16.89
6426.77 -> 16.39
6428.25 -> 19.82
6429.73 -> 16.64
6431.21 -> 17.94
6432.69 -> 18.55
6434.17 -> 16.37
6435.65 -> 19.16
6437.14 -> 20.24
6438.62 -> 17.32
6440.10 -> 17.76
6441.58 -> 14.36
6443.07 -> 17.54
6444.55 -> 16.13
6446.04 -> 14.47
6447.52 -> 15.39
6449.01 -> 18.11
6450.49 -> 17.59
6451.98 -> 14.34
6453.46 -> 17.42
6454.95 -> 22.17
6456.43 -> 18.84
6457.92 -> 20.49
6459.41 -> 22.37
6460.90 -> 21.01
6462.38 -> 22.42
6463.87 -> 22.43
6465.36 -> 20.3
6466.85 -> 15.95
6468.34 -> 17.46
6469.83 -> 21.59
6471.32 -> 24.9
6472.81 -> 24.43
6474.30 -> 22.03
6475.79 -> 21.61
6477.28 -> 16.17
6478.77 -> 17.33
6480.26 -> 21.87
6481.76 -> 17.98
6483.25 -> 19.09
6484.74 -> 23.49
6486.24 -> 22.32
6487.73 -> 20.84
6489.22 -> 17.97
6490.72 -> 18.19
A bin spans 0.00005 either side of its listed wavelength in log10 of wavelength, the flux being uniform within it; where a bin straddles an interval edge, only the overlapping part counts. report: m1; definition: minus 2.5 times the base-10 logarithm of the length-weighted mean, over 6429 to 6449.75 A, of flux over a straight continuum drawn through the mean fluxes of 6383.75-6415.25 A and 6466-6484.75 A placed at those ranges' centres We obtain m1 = 0.134 mag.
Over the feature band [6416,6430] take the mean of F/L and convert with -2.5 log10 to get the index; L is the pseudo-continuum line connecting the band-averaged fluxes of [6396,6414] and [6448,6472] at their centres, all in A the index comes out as 0.11 mag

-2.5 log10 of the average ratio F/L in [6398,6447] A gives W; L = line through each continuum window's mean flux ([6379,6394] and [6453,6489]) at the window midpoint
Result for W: 0.04 mag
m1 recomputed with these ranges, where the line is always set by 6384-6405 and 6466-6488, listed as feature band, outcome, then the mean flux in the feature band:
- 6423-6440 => 0.09 mag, 17.9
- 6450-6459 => 0.07 mag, 18.6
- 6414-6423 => 0.10 mag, 17.4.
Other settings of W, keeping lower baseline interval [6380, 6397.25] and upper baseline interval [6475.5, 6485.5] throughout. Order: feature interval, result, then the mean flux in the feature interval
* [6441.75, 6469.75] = 0.027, 18.6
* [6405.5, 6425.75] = 0.019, 17.8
